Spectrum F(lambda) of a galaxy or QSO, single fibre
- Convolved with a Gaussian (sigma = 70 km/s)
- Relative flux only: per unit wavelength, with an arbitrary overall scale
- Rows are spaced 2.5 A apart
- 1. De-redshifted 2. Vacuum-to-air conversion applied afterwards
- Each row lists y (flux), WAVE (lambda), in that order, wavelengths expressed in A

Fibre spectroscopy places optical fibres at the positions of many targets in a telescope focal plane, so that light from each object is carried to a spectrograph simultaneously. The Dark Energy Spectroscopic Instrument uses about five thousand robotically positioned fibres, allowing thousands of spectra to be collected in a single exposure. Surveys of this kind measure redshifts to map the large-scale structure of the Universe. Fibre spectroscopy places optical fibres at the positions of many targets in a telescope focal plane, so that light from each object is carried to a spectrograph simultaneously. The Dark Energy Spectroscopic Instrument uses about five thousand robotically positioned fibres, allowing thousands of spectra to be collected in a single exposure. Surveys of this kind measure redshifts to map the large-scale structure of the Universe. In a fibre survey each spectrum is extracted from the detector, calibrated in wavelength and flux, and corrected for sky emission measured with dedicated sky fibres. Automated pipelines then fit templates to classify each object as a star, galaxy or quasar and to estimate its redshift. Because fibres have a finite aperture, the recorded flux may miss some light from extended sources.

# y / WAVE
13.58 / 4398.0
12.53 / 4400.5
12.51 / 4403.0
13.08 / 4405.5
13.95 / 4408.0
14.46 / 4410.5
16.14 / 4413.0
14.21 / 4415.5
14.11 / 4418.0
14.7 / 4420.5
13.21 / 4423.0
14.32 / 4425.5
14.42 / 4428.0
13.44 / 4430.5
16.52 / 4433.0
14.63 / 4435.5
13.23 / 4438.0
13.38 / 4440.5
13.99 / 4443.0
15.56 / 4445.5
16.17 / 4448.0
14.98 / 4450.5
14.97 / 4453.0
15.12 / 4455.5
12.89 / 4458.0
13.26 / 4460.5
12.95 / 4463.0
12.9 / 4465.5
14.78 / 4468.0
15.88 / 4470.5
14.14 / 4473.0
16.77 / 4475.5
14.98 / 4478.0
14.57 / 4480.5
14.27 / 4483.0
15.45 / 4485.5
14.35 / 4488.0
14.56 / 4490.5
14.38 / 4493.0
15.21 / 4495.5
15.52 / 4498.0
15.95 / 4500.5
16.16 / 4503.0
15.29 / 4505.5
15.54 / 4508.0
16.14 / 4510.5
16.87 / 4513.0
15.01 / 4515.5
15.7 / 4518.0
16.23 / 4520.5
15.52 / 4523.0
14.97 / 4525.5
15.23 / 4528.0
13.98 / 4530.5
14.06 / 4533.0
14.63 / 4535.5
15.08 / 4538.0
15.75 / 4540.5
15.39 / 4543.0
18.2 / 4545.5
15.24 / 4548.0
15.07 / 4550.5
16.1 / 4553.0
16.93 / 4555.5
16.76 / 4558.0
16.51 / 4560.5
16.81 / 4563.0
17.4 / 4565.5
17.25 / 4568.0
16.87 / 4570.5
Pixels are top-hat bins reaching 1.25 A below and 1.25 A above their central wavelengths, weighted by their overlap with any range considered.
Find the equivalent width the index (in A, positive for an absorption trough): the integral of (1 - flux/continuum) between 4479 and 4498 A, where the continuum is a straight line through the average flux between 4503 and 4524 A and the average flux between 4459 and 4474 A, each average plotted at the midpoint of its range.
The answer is 0.1 A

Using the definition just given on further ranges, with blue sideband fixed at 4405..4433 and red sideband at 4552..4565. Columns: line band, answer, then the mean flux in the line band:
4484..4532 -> 1.40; 15.4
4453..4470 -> 1.35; 13.8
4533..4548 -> 0.70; 15.6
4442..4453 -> -0.28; 15.2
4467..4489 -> 0.41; 15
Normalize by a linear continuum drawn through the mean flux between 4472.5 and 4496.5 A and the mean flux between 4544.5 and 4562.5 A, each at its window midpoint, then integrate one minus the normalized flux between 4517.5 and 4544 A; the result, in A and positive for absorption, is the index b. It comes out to 1.29 A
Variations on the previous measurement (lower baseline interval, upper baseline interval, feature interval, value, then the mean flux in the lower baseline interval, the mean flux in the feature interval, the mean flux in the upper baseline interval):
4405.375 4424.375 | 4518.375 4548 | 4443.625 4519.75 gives -0.5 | 14.3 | 15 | 15.4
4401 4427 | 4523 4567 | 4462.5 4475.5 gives 0.3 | 14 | 14.5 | 15.8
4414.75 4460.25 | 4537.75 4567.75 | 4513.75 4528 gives 0.3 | 14.4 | 15.5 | 16.3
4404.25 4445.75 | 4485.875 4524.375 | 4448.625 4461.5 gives 0.3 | 14.3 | 14.4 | 15.5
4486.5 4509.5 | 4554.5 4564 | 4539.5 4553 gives 0.4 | 15.2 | 15.9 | 16.7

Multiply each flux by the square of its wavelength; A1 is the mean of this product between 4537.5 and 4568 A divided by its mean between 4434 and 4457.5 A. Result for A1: 1.17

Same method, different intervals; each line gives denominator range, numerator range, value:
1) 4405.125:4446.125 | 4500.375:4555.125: 1.14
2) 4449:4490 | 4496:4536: 1.08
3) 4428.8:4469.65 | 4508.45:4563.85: 1.14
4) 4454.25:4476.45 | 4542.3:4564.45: 1.19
